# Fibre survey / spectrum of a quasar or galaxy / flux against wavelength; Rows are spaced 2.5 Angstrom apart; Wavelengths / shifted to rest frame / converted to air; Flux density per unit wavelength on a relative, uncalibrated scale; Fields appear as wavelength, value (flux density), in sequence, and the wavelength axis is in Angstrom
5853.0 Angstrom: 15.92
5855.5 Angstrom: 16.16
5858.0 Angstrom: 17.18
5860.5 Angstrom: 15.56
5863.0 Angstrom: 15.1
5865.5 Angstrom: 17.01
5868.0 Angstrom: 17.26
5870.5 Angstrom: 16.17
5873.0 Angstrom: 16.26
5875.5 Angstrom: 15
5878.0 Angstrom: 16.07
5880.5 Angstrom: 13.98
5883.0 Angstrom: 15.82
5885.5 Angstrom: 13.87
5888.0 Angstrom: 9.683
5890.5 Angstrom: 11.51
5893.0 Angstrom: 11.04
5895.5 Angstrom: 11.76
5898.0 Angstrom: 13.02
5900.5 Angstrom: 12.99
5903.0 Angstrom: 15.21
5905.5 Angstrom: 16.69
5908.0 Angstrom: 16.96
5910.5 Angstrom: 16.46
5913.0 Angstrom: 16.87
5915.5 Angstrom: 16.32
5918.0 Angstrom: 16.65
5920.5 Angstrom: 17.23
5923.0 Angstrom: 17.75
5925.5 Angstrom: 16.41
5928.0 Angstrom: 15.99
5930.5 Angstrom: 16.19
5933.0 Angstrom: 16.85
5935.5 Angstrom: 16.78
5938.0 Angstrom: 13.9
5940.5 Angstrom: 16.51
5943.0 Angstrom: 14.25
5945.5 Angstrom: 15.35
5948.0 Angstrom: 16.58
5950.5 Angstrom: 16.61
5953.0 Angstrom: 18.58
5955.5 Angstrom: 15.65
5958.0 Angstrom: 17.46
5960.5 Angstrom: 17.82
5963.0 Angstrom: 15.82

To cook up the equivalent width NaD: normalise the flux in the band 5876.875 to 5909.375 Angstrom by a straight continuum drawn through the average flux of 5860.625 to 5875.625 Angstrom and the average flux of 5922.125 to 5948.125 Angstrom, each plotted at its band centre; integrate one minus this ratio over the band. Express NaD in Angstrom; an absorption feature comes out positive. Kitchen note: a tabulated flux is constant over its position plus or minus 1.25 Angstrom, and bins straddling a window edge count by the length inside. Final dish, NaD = 4.8 Angstrom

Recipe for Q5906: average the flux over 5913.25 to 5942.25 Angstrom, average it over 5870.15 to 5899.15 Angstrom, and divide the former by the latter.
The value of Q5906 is 1.20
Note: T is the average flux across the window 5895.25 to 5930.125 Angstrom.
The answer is 15.9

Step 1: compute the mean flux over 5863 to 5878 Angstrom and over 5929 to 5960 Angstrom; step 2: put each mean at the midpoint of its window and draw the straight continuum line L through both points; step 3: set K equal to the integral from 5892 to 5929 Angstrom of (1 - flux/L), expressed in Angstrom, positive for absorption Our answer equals 1.8 Angstrom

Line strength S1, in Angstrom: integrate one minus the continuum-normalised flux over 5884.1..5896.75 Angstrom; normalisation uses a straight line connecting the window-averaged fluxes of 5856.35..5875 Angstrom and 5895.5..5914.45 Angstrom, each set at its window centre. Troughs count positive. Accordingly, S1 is 3.2 Angstrom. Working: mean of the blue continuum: 16.3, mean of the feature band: 11.6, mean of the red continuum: 15.2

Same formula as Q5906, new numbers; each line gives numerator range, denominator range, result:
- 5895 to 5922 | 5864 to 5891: 1.05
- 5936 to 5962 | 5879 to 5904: 1.26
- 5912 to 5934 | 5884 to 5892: 1.41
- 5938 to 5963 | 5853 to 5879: 1.01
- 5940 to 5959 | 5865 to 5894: 1.13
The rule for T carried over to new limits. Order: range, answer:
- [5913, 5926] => 16.9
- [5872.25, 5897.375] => 13.4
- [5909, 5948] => 16.2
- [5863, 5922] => 15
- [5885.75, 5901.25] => 11.8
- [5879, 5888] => 13.9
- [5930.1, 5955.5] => 16.1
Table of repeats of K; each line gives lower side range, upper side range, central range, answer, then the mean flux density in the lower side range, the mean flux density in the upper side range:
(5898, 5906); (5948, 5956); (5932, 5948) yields 0.72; 14.5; 17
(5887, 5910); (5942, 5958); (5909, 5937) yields -3.65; 13.4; 16.3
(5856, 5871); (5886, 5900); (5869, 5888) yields -1.35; 16.4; 11.6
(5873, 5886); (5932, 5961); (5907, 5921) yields -0.86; 15.1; 16.3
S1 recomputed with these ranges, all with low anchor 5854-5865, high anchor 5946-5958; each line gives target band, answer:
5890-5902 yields 3.08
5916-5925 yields -0.27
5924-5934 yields 0.15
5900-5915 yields 0.39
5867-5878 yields 0.02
